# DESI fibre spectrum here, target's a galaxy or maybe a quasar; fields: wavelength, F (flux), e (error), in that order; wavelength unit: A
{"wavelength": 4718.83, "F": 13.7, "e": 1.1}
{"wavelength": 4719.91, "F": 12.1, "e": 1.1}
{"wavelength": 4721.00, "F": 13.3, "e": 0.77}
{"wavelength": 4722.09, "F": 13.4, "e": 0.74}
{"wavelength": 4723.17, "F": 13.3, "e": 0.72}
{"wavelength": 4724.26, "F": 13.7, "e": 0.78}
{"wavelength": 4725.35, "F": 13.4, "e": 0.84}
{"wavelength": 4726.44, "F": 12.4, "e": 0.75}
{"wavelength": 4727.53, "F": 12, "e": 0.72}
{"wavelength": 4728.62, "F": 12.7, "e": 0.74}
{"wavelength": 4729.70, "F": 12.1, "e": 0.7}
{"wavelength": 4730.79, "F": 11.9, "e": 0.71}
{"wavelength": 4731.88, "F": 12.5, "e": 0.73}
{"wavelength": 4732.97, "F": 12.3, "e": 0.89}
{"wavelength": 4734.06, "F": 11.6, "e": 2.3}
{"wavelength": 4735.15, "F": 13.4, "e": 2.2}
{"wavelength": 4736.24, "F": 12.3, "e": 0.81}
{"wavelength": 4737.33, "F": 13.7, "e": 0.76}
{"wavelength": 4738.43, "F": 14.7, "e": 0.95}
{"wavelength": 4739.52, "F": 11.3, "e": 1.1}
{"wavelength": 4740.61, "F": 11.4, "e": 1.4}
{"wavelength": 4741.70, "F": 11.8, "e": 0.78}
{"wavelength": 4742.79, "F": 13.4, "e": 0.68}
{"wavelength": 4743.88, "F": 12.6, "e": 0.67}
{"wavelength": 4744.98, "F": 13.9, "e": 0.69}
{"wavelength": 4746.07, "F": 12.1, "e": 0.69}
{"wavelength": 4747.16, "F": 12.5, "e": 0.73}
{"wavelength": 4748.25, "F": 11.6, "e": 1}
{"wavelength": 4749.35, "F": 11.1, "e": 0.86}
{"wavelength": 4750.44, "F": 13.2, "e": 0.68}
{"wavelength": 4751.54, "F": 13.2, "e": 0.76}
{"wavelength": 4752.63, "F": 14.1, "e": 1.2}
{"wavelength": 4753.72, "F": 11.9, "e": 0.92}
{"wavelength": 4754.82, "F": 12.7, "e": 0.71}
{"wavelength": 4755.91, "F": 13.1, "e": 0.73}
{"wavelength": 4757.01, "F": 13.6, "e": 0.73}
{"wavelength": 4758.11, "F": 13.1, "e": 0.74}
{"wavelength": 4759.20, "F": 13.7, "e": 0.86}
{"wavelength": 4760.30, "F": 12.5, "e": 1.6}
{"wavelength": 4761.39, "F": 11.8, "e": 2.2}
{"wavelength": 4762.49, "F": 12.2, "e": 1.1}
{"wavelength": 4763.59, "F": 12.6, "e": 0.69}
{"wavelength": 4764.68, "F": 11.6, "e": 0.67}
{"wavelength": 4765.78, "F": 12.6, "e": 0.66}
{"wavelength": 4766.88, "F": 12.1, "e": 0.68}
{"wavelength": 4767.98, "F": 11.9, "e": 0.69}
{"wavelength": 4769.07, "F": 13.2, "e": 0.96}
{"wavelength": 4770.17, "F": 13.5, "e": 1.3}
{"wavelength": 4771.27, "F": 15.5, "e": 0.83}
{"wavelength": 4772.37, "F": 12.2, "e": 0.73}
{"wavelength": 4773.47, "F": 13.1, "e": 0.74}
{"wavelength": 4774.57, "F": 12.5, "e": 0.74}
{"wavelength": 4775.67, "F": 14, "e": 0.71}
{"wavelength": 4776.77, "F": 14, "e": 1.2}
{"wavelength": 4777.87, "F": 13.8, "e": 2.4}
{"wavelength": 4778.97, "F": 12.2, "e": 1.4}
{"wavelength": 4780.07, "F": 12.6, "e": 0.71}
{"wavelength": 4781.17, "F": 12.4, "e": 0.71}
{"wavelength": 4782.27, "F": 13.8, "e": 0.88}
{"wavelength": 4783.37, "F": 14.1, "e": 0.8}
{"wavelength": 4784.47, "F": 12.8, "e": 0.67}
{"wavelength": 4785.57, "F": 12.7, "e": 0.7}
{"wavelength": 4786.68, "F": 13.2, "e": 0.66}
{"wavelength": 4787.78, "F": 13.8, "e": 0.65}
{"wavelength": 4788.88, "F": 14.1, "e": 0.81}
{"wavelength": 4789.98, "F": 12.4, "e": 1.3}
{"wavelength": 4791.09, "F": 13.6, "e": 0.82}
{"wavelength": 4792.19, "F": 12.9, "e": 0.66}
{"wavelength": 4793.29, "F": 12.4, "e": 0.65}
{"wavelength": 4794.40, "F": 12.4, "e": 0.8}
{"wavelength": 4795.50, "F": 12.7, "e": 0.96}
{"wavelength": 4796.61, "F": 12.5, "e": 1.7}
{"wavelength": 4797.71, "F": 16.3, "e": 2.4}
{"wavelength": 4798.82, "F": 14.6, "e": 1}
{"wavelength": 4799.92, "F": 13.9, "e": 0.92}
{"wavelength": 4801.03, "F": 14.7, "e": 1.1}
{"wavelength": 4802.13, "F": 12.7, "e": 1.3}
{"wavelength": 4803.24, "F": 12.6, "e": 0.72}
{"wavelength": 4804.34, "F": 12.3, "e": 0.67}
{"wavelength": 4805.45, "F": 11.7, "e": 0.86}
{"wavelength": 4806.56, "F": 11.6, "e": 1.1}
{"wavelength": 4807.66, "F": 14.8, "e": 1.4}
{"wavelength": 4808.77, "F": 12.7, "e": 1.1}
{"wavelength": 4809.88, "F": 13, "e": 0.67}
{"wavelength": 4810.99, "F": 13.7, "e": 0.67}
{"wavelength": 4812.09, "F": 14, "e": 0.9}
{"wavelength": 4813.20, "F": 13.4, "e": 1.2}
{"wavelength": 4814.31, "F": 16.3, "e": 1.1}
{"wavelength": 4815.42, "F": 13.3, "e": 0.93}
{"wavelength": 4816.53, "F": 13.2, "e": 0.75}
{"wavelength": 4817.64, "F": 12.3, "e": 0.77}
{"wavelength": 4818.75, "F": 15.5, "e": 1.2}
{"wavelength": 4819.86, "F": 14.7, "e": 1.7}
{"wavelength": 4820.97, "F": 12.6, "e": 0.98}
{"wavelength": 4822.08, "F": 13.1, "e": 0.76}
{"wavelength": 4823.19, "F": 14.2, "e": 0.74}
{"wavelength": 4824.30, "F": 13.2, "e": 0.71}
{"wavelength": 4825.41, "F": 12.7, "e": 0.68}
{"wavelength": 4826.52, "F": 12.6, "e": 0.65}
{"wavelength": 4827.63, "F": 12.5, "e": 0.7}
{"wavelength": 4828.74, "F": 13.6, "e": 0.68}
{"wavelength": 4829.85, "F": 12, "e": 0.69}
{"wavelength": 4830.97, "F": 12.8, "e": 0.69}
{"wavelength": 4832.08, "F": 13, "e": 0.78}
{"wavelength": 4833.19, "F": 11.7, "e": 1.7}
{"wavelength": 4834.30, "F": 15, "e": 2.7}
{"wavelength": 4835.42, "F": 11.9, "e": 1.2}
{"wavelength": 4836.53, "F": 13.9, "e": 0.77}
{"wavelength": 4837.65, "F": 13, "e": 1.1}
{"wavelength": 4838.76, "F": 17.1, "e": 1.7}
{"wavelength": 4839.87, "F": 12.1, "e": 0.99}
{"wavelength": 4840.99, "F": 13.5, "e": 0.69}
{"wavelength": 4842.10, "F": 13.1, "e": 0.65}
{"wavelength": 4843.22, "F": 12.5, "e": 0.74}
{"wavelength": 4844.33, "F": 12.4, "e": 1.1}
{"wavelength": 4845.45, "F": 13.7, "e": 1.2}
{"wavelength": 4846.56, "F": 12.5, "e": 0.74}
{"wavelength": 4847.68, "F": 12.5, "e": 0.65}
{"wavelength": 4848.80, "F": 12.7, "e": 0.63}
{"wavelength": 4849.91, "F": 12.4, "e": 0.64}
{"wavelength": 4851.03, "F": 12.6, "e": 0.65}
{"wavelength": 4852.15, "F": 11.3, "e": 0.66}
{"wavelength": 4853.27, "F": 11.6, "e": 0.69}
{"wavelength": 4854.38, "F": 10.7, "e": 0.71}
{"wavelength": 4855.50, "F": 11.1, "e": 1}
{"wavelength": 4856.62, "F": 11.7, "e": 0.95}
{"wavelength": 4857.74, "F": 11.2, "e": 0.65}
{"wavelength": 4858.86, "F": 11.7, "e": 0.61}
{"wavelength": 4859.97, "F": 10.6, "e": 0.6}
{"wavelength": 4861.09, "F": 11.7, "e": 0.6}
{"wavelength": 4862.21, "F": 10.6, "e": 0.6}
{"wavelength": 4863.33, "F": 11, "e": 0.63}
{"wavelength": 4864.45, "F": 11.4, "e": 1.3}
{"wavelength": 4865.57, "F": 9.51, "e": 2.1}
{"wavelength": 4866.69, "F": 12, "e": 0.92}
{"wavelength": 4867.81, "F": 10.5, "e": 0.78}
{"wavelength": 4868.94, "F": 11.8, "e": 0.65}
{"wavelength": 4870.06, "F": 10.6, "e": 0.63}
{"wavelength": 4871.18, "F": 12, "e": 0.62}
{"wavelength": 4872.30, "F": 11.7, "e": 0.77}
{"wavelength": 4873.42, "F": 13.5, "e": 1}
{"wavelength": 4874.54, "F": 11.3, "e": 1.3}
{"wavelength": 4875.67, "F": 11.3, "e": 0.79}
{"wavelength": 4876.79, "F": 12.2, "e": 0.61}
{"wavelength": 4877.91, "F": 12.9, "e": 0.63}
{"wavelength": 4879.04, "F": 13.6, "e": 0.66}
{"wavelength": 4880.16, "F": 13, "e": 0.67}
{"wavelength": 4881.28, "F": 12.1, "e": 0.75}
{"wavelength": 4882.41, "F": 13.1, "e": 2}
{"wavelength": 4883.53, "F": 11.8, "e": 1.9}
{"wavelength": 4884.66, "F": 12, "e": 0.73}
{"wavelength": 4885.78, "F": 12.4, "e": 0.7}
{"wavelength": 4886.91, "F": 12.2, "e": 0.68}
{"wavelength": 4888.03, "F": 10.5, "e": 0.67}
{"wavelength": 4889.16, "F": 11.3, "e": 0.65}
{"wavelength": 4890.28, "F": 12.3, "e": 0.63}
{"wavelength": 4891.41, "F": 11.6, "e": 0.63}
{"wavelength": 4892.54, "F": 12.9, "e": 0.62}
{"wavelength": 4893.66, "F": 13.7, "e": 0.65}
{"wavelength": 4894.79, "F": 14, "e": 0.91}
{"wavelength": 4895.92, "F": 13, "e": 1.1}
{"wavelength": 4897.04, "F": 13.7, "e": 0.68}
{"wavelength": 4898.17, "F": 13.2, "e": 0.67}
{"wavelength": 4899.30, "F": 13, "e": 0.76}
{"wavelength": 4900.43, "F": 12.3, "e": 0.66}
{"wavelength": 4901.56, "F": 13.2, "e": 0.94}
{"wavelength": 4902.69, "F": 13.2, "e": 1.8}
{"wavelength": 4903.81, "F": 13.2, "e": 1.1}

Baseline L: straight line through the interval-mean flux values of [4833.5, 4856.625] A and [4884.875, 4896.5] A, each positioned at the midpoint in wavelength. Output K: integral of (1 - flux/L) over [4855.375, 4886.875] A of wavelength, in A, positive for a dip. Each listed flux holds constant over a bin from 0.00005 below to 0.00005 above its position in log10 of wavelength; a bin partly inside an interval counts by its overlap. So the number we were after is 2.0 A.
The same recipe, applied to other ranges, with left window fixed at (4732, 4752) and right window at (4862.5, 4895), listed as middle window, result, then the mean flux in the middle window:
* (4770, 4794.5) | -1.7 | 13.2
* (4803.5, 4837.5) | -2.8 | 13.2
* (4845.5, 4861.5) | 0.4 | 11.8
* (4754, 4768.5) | -0.1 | 12.6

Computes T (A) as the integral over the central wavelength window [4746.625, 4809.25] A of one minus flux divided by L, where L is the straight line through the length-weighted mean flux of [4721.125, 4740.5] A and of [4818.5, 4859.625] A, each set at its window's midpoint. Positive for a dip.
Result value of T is -1.2 A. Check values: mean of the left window 12.7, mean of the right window 12.8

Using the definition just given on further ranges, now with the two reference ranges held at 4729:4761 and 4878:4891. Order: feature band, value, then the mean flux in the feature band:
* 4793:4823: -2.4 A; 13.5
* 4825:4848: -1.3 A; 13.1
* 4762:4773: -0.1 A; 12.7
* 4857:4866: 1.0 A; 11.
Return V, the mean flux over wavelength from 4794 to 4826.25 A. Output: 13.5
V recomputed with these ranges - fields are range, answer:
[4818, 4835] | 13.3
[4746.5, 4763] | 12.7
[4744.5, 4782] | 12.8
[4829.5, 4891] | 12.2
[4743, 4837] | 13.1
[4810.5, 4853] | 13.2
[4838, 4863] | 12.2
